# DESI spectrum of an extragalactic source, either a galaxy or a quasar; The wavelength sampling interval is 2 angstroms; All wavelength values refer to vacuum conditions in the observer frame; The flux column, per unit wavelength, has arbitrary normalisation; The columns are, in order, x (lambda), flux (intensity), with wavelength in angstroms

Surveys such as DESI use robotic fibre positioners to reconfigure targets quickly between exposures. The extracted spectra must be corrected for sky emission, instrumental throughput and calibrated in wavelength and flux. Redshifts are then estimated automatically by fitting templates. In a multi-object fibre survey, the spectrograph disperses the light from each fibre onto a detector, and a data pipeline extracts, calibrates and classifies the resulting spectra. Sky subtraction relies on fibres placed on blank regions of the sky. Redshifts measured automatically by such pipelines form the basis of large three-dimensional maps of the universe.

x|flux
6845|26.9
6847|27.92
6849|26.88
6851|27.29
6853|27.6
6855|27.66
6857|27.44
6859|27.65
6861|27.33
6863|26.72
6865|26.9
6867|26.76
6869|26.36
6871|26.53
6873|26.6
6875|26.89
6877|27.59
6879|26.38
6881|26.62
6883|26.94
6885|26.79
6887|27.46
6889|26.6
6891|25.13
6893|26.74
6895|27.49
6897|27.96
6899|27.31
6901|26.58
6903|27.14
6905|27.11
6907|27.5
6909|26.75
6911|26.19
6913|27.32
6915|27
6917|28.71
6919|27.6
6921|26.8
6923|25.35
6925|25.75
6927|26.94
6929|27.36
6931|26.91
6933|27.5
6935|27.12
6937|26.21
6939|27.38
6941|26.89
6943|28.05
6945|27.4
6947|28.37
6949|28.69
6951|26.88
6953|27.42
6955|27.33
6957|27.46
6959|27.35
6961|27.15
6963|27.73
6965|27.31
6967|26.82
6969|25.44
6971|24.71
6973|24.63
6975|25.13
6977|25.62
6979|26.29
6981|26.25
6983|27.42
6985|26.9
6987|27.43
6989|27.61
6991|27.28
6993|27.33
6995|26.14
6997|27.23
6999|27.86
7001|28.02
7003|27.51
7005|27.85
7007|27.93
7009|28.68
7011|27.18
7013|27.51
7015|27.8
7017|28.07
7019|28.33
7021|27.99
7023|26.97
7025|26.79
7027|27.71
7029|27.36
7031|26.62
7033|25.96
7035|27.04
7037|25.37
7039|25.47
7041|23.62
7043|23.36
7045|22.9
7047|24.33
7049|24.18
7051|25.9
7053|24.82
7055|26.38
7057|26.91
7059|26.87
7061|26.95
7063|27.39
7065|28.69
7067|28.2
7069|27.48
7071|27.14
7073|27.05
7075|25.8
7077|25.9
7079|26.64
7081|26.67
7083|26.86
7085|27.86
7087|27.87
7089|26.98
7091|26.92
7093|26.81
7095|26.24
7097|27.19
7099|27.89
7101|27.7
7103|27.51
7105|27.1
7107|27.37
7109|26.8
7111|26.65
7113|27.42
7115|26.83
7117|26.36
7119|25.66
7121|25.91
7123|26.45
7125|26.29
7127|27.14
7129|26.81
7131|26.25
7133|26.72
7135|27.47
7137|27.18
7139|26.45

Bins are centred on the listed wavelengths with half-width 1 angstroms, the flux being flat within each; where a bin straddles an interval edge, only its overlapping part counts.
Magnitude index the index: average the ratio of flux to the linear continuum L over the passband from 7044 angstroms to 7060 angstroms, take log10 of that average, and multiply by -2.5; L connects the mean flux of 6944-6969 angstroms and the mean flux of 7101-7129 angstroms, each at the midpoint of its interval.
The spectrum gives 0.072 mag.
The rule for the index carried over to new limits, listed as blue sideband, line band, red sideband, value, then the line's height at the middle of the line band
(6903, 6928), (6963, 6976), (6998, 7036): 0.06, 27.3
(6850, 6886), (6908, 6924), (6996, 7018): 0.01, 27.3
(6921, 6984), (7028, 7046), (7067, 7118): 0.07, 26.9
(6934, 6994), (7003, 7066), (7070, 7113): 0.02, 27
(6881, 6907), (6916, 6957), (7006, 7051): -0.02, 26.8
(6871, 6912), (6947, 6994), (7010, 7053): -0.01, 26.5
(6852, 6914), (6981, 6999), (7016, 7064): -0.03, 26.4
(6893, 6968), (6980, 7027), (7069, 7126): -0.02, 27.1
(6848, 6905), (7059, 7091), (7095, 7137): -0.01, 26.9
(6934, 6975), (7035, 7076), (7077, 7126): 0.04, 26.9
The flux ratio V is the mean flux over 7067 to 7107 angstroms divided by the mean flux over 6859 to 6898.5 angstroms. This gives 1.0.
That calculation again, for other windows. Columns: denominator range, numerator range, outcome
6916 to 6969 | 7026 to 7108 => 0.97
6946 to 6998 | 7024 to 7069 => 0.97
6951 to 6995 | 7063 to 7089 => 1.02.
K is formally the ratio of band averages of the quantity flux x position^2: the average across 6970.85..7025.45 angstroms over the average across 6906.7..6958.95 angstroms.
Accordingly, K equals 1.0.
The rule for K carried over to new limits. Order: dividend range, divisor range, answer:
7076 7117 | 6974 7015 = 1.02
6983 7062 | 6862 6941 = 1.03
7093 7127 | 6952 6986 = 1.05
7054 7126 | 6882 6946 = 1.05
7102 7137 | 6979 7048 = 1.03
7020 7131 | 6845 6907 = 1.04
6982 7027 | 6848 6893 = 1.06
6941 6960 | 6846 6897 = 1.05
